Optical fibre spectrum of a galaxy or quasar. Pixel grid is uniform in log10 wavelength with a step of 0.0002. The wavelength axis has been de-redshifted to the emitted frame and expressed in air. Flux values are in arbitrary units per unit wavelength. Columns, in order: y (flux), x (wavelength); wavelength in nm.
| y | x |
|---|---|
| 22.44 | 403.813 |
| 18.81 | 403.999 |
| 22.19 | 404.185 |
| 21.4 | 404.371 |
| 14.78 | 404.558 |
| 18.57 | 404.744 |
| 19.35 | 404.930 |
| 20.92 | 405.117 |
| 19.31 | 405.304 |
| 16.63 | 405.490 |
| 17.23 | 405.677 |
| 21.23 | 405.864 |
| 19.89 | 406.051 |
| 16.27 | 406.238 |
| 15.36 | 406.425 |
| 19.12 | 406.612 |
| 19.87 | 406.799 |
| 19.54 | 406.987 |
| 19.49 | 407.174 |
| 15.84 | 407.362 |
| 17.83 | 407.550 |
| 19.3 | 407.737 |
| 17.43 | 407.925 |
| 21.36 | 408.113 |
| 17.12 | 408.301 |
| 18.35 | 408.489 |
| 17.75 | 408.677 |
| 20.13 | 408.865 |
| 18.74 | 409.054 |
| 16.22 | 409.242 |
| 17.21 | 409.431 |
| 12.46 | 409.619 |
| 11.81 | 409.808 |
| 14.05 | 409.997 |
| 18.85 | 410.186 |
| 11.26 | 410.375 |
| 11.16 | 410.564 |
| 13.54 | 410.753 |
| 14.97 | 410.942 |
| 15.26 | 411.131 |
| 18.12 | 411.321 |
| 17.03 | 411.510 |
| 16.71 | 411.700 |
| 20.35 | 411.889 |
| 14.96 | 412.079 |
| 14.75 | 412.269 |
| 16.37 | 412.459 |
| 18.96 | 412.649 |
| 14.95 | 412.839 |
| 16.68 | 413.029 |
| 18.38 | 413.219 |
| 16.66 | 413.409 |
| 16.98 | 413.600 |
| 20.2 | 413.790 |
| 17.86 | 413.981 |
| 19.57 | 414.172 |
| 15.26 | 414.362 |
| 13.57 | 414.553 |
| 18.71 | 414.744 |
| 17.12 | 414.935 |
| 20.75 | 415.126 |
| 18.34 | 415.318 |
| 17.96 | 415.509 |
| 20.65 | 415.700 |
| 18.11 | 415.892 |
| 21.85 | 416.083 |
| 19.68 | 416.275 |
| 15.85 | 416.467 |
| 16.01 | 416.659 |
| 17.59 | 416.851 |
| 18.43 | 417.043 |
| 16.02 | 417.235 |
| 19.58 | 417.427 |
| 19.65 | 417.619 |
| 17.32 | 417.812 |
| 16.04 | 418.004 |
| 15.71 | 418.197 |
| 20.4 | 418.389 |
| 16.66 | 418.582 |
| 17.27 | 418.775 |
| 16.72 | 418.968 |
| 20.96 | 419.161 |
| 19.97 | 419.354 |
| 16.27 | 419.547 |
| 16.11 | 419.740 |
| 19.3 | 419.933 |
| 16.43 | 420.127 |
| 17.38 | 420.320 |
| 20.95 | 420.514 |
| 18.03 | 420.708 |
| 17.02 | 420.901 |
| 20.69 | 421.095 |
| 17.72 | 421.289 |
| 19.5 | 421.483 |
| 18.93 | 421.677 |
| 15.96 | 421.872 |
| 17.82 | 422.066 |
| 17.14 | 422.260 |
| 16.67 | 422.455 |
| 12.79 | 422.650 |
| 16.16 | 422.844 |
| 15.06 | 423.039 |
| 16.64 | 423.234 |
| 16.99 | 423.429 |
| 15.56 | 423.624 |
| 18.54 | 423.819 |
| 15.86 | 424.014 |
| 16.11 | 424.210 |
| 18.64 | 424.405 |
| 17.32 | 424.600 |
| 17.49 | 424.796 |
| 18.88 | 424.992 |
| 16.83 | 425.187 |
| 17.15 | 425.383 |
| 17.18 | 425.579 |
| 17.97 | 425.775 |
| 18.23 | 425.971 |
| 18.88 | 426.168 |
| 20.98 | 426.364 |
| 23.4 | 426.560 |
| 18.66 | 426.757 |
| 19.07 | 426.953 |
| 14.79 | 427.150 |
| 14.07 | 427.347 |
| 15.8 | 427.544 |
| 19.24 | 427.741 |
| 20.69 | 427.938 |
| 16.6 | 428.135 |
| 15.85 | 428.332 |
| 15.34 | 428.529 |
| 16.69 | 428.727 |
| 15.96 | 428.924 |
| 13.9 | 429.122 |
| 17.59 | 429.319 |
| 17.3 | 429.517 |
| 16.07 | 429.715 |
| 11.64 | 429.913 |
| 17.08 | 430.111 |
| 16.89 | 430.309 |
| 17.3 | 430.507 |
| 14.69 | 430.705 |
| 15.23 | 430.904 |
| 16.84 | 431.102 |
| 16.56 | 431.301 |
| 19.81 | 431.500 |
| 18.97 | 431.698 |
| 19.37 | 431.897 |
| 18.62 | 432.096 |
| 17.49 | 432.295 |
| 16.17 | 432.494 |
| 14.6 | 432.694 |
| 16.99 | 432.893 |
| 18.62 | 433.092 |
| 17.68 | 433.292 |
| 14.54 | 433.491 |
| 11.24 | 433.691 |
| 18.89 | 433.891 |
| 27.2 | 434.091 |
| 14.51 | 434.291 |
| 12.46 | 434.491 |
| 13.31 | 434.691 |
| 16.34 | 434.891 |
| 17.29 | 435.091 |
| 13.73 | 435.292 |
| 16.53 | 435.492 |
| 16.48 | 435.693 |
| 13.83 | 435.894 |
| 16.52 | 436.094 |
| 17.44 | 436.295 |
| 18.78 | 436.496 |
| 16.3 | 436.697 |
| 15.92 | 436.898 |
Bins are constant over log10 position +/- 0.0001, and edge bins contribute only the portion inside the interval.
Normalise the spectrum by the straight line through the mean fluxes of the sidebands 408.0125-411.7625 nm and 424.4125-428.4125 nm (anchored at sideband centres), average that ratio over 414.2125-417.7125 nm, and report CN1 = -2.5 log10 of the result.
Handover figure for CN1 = -0.08 mag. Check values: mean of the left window 16.1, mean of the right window 18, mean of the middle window 18.1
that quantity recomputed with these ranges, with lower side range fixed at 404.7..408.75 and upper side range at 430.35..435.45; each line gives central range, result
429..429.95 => 0.10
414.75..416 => -0.05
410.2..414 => 0.12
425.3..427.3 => -0.08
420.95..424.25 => 0.03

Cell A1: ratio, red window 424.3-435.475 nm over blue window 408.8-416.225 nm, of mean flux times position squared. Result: 1.10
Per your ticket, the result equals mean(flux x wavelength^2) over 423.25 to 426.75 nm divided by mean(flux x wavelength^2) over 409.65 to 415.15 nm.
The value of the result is 1.17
